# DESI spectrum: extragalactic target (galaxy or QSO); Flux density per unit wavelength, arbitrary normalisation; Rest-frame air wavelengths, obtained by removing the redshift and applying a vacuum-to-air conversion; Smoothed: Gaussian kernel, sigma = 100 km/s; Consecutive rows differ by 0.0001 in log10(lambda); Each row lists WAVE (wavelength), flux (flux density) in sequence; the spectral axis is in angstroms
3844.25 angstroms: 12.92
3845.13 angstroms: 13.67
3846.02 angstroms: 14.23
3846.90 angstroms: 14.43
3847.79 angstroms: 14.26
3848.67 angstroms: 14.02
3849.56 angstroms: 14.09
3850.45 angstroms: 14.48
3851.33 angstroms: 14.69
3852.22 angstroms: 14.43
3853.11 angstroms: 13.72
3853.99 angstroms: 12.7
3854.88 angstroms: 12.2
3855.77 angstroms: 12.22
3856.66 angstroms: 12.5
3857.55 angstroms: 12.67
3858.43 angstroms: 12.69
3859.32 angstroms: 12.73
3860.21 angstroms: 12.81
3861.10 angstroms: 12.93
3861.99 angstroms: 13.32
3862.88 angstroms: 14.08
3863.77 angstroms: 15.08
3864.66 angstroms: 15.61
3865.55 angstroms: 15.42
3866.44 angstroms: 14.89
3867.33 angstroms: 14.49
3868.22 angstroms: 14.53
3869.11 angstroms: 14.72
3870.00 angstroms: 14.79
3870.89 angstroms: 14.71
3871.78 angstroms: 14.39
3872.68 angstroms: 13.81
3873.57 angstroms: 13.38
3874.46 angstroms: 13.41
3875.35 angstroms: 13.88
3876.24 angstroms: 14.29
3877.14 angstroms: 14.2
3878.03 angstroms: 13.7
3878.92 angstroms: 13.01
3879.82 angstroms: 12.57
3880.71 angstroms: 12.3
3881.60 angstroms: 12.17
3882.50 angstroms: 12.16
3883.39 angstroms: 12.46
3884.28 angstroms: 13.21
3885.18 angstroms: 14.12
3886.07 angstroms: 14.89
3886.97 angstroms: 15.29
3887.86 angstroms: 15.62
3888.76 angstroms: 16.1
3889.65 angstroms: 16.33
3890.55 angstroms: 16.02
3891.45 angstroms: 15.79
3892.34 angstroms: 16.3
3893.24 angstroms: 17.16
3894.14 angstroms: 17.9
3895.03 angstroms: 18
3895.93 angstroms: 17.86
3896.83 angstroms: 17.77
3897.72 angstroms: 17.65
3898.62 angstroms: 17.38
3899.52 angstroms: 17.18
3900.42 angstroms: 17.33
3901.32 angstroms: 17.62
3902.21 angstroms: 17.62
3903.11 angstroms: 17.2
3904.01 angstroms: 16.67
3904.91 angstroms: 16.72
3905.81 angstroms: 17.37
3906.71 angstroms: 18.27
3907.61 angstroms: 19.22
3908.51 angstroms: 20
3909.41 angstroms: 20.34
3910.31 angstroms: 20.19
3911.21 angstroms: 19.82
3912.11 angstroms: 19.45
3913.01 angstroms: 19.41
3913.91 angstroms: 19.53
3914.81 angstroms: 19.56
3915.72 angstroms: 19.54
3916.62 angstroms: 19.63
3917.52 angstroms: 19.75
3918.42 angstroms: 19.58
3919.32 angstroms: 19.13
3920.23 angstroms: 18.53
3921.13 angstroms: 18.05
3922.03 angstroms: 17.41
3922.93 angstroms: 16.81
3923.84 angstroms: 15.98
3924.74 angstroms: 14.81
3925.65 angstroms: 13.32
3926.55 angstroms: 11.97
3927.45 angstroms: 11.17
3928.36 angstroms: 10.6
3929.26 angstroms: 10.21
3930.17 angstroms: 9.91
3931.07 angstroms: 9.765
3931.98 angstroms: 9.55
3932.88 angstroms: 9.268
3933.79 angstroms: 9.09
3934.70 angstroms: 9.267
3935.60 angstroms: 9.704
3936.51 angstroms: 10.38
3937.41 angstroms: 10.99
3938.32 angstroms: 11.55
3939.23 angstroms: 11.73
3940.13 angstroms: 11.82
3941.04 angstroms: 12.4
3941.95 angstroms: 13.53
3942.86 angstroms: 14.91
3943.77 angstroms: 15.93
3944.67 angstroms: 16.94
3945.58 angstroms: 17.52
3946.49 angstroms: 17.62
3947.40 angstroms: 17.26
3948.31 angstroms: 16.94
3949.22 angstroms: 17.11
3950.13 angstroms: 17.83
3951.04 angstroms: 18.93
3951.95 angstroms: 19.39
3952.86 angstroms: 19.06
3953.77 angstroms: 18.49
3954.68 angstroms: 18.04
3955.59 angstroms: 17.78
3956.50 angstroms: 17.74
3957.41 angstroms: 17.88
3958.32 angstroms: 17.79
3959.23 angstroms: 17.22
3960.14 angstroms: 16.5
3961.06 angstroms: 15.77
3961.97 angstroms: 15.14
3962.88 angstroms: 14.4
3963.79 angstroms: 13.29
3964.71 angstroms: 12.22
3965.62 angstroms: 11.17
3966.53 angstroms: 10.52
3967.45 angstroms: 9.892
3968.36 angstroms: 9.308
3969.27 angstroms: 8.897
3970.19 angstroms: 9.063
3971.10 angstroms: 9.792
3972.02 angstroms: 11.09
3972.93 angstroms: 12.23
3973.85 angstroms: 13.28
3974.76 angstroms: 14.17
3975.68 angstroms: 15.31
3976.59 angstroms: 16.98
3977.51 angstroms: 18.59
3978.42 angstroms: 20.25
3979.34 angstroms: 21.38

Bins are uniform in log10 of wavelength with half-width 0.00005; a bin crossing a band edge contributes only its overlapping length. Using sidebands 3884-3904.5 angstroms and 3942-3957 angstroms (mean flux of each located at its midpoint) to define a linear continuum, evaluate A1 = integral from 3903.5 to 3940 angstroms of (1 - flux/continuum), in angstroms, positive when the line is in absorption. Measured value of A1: 3.6 angstroms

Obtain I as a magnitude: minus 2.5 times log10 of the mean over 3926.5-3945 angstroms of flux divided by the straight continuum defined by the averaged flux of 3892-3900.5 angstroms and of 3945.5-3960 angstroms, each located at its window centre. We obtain 0.48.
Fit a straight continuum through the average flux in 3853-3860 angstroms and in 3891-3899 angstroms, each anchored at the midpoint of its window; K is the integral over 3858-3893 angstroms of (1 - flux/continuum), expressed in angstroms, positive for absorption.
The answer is 1.66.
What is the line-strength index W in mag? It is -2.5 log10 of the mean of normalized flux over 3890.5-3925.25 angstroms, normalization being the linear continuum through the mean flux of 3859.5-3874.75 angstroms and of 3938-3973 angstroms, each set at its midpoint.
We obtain -0.24 mag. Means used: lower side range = 14.2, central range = 18.1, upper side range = 14.8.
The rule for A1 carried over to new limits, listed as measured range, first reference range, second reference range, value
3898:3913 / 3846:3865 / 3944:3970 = -3.77 angstroms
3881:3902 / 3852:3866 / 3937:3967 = -2.53 angstroms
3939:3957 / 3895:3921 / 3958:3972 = -2.89 angstroms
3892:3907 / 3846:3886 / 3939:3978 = -3.45 angstroms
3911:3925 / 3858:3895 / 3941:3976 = -3.75 angstroms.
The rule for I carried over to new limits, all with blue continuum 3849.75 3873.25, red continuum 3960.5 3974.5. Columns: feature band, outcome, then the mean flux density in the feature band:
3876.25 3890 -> -0.03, 13.9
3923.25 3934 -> 0.10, 11.4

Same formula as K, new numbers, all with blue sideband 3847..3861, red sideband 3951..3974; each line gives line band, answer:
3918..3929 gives -1.19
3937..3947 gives 0.03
